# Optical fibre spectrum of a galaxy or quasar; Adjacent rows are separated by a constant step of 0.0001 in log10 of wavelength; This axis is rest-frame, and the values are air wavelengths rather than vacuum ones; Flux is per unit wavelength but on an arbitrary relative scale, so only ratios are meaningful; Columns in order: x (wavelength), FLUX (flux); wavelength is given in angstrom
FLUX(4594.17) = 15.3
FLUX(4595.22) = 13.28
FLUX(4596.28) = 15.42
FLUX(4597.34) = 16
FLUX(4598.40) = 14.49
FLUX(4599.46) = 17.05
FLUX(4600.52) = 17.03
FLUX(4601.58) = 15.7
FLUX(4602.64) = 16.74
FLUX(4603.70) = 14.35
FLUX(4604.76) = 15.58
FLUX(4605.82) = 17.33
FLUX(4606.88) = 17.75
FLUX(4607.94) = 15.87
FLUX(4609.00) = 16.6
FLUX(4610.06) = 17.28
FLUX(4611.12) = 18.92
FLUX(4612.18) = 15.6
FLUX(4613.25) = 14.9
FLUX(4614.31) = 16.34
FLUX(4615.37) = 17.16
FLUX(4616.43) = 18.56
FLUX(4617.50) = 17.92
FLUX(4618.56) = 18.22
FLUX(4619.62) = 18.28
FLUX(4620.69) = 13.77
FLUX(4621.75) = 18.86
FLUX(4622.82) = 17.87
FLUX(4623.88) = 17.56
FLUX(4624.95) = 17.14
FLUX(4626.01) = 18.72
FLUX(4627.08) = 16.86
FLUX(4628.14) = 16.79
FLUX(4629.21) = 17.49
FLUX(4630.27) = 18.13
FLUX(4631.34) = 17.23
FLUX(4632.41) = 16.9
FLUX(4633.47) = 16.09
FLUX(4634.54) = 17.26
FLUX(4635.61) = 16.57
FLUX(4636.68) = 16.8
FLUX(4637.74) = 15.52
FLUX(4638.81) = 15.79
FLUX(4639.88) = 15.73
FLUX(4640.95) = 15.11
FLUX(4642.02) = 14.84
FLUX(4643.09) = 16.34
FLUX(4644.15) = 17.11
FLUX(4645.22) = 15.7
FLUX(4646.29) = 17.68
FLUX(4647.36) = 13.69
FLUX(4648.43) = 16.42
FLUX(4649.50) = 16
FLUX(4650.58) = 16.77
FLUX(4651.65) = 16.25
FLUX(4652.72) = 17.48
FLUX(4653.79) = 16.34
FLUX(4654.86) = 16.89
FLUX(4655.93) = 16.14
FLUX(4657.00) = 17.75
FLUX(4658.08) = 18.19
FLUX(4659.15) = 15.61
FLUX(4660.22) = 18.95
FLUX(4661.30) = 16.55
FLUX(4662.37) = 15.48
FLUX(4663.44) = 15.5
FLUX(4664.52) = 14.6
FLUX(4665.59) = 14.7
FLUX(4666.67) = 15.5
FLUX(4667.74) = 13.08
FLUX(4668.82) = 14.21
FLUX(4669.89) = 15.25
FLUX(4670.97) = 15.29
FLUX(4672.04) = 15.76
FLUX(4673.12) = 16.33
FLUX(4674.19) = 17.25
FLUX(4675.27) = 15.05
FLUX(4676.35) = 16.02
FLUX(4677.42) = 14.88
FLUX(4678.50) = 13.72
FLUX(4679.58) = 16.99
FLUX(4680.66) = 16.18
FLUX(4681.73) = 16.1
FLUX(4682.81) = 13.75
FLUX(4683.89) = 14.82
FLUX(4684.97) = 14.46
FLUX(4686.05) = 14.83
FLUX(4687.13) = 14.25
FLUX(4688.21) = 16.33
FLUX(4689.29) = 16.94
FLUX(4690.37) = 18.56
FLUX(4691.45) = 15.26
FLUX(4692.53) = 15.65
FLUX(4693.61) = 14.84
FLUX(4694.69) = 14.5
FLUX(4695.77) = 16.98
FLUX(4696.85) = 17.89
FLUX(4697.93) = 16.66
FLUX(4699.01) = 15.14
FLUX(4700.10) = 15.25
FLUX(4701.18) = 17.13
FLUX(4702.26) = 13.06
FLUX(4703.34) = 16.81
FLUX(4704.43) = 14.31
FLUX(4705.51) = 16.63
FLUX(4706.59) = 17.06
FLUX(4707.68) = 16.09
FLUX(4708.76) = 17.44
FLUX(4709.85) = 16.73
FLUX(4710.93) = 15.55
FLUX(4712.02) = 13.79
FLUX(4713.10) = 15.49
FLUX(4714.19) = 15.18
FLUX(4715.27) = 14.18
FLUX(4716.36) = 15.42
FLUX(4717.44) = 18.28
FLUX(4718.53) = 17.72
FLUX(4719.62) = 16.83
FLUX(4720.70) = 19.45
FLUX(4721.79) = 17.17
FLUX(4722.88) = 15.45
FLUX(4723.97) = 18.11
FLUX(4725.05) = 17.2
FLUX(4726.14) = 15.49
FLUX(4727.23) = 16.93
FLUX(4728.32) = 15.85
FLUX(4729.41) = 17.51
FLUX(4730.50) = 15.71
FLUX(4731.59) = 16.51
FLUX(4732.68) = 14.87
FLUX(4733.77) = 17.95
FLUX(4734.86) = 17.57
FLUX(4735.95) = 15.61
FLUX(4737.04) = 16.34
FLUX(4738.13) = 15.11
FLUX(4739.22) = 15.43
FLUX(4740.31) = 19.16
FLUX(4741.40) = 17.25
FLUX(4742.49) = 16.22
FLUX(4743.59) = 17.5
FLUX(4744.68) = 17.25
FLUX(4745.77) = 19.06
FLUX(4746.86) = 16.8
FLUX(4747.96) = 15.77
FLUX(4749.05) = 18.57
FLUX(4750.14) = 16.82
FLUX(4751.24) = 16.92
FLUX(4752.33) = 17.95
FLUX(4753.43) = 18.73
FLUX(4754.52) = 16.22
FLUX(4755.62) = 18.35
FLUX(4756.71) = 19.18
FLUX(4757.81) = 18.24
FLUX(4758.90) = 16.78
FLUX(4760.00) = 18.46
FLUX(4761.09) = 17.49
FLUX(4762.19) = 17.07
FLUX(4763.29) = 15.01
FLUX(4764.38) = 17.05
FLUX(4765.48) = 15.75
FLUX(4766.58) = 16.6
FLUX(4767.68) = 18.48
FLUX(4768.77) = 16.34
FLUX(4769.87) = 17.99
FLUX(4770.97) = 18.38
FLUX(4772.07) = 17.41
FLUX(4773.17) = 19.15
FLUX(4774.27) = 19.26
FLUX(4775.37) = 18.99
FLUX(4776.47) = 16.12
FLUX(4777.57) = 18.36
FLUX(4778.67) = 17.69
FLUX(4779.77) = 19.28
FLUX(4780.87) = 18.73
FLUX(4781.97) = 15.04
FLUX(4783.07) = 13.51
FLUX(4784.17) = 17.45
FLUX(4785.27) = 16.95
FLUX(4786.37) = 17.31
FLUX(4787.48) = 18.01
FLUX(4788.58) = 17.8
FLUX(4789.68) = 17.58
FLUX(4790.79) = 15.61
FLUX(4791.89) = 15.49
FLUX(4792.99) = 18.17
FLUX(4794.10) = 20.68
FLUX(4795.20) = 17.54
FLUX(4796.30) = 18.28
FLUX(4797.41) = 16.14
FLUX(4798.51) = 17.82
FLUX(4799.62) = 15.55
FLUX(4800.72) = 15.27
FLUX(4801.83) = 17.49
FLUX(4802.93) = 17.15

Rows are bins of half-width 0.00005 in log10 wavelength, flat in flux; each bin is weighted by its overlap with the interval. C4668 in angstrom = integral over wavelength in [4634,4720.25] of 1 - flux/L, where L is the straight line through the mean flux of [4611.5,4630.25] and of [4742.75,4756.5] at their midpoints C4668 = 7.09 angstrom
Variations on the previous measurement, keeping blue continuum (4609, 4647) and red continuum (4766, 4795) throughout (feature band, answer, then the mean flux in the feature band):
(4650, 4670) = 1.1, 16.1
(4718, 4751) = 0.8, 16.9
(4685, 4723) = 2.5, 16.1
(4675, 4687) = 1.4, 15.1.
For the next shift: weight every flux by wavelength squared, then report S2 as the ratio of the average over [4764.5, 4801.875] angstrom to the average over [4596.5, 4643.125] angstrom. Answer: 1.1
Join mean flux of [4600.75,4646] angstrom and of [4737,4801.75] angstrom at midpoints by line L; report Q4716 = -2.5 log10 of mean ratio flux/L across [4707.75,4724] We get 0.05 mag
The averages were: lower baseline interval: 16.8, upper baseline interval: 17.3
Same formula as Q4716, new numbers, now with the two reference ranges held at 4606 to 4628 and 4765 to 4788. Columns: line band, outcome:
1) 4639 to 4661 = 0.05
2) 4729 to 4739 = 0.07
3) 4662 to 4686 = 0.14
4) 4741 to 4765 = 0.00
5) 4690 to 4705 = 0.10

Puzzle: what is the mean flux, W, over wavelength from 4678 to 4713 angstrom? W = 15.7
